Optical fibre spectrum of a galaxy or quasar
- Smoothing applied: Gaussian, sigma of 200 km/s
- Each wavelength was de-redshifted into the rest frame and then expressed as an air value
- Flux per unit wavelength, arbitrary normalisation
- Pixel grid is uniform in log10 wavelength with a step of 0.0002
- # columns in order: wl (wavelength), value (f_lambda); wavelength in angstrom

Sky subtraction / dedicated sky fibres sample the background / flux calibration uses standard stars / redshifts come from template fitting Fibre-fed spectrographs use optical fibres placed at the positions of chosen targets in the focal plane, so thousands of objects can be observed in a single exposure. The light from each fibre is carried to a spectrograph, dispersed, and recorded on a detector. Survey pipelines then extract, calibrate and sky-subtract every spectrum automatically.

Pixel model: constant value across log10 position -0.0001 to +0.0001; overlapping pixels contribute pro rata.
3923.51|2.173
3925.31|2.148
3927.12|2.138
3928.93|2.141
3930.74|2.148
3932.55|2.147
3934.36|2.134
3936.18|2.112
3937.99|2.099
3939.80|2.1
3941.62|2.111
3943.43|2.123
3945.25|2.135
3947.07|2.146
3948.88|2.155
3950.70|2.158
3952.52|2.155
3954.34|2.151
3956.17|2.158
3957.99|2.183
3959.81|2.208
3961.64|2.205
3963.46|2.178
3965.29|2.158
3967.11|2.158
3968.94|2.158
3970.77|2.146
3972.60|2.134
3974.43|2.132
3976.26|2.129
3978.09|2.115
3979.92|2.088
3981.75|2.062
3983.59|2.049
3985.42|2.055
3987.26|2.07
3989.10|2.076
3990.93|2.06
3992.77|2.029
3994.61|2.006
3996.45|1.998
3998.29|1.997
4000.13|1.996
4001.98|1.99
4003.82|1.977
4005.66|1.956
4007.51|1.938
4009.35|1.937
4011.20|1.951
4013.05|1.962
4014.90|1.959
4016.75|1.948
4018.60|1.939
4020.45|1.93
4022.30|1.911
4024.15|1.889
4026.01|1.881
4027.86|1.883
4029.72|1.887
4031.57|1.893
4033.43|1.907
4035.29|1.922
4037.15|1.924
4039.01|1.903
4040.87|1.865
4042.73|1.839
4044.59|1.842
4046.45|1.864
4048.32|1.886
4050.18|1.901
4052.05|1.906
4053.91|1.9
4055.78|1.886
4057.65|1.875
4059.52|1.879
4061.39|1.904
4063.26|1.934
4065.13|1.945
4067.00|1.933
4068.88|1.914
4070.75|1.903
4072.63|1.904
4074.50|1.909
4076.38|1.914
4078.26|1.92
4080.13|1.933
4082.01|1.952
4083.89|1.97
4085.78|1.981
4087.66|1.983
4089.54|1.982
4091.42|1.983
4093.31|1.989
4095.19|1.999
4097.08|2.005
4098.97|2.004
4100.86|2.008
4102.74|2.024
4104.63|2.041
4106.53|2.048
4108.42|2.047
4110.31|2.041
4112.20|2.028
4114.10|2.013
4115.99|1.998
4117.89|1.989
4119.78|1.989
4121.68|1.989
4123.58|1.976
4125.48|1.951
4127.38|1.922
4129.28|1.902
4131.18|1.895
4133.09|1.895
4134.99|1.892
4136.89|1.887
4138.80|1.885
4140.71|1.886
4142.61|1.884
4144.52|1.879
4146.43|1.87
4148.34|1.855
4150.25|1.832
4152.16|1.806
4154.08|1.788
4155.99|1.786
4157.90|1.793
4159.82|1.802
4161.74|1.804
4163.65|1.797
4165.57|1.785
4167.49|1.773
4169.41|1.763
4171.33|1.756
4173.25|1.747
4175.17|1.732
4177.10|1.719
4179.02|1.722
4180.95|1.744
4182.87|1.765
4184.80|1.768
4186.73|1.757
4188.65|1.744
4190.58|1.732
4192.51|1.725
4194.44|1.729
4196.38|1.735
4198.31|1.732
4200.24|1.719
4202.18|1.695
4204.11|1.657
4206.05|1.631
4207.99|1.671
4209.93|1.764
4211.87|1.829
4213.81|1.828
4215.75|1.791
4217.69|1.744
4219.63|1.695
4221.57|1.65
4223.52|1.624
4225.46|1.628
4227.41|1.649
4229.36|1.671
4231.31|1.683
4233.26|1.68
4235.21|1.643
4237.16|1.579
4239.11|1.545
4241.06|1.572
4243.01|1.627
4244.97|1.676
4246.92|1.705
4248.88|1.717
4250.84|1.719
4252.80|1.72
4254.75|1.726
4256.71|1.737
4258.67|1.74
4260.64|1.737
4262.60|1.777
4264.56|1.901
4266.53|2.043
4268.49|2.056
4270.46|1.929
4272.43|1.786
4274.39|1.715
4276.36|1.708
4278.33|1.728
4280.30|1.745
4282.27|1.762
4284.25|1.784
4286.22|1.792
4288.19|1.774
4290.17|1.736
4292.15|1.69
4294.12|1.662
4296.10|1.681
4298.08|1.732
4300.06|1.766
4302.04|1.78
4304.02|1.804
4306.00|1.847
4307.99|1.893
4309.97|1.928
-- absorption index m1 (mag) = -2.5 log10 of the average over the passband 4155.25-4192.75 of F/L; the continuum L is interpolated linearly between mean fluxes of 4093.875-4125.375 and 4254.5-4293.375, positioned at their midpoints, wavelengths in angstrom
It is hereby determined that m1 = 0.10 mag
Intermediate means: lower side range 2.01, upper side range 1.79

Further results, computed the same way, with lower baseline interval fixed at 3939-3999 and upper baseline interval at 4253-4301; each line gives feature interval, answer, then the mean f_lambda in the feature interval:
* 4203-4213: 0.09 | 1.71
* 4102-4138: -0.01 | 1.97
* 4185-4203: 0.08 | 1.73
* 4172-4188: 0.08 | 1.74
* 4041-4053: 0.09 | 1.87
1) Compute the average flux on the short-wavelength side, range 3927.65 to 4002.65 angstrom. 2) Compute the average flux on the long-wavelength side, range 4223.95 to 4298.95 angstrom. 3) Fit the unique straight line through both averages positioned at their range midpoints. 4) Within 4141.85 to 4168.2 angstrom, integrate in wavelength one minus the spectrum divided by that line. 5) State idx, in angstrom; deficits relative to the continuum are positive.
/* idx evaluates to 0.7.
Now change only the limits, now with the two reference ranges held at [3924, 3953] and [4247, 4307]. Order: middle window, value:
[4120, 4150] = 0.33 angstrom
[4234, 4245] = 1.29 angstrom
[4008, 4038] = 1.83 angstrom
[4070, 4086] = 0.46 angstrom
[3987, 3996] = 0.15 angstrom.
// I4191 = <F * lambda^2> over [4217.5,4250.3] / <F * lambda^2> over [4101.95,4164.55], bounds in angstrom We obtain 0.91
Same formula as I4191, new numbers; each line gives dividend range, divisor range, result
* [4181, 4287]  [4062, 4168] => 0.95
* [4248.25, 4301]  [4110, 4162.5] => 1.00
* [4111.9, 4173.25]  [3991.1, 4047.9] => 1.03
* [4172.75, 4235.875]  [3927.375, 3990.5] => 0.91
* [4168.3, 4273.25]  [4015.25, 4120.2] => 0.96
